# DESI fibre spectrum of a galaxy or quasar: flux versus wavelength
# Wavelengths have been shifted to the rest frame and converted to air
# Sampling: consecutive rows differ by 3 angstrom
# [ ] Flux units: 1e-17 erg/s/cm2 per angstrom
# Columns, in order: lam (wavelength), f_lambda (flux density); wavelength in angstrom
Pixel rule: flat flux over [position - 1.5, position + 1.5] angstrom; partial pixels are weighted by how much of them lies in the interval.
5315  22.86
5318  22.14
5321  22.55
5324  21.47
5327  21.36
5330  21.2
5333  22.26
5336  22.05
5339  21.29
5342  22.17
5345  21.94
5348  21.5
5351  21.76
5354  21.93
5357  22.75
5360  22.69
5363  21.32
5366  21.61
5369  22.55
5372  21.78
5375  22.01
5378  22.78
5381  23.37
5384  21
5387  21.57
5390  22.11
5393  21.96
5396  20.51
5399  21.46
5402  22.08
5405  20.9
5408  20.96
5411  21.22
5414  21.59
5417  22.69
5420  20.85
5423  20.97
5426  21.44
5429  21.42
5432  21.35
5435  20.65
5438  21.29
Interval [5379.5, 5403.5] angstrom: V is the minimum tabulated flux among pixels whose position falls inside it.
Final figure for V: 20.51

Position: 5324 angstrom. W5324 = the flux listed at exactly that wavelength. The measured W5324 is 21.47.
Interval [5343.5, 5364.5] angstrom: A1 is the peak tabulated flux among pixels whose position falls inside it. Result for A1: 22.75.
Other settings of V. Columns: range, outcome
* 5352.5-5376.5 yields 21.32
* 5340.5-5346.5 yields 21.94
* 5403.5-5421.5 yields 20.85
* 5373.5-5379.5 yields 22.01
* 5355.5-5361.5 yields 22.69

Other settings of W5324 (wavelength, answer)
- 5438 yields 21.29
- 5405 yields 20.9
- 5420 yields 20.85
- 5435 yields 20.65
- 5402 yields 22.08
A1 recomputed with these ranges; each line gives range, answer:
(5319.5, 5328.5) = 22.55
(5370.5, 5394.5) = 23.37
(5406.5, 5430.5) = 22.69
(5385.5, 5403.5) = 22.11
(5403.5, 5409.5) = 20.96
